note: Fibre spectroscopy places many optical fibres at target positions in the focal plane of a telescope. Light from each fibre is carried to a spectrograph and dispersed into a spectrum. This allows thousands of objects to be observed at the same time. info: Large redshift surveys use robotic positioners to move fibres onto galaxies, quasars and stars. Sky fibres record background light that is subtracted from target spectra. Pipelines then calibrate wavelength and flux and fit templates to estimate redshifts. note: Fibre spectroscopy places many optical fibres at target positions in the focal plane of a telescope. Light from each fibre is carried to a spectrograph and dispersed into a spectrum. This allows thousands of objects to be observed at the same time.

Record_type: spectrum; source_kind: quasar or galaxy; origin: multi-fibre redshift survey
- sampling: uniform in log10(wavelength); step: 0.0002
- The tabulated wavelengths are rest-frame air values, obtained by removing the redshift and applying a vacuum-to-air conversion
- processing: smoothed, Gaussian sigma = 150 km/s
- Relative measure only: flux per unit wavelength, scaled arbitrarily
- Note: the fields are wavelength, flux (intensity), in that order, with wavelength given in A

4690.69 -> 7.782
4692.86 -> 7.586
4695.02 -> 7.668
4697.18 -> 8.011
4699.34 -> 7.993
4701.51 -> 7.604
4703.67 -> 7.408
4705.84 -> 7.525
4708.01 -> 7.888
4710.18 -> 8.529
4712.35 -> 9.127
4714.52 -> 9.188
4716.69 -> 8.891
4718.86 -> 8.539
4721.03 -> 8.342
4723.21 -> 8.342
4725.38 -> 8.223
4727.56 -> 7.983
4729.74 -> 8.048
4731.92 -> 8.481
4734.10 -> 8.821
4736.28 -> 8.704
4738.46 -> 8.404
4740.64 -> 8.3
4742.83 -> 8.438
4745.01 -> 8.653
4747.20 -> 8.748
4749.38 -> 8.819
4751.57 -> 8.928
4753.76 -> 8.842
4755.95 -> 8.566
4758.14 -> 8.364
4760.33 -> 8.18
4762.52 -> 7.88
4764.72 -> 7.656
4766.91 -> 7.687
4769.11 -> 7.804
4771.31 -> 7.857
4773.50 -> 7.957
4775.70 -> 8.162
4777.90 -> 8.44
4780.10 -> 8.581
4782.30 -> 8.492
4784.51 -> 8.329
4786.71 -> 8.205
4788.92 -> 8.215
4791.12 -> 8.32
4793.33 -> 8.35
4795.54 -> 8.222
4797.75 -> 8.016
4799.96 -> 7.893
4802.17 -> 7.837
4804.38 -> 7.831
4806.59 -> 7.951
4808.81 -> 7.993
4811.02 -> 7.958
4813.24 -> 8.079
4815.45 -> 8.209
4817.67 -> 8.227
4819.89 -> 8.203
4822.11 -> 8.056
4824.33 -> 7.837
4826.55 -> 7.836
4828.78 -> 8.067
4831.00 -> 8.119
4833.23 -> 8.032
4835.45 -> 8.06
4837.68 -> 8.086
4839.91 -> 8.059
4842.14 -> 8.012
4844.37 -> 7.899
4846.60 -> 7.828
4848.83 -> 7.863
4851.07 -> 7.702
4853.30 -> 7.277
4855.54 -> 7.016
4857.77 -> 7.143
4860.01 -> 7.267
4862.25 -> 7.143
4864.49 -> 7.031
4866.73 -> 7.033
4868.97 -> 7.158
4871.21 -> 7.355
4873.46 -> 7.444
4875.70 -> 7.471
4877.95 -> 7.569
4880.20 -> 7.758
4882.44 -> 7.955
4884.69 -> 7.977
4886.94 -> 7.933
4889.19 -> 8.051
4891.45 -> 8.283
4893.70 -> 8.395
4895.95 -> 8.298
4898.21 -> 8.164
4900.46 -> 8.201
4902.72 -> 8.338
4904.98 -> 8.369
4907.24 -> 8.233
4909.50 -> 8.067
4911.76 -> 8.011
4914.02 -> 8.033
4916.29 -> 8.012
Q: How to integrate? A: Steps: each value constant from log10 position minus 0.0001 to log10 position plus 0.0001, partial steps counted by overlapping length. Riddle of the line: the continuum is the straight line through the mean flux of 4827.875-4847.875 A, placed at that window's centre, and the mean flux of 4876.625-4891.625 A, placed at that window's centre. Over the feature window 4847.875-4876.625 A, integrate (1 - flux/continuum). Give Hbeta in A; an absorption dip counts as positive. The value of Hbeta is 2.4 A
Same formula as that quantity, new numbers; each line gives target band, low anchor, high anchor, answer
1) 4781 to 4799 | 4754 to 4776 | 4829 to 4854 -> -0.60 A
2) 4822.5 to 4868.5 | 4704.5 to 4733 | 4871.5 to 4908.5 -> 2.53 A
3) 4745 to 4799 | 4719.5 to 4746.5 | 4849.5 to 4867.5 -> -1.67 A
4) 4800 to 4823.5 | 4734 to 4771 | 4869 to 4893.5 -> 0.21 A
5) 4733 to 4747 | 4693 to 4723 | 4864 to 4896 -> -0.80 A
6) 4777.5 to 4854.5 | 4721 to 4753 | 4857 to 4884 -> -2.22 A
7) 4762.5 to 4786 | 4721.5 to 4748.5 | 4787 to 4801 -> 0.48 A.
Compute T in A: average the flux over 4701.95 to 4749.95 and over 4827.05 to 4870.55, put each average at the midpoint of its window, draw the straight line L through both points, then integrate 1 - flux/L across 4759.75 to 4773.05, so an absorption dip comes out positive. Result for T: 0.5 A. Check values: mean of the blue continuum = 8.41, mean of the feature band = 7.84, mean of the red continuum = 7.62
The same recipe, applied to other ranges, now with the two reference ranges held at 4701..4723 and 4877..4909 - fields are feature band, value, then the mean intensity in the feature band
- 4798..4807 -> 0.4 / 7.89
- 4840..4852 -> 0.4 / 7.88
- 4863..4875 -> 1.4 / 7.21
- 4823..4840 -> 0.4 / 8.01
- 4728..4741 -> -0.2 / 8.45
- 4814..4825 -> 0.1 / 8.12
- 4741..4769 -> -0.3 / 8.37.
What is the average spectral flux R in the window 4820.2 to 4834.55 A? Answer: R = 8.01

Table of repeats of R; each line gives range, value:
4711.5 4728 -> 8.6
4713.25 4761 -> 8.54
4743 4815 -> 8.22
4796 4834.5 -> 8.01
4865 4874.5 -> 7.23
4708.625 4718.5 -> 8.86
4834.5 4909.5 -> 7.77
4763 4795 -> 8.14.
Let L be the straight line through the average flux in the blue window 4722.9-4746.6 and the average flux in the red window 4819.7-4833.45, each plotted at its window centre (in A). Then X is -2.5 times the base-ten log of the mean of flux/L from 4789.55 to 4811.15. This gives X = 0.01 mag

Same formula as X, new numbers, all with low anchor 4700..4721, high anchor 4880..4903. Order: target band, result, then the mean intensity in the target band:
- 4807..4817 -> 0.019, 8.06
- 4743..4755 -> -0.065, 8.77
